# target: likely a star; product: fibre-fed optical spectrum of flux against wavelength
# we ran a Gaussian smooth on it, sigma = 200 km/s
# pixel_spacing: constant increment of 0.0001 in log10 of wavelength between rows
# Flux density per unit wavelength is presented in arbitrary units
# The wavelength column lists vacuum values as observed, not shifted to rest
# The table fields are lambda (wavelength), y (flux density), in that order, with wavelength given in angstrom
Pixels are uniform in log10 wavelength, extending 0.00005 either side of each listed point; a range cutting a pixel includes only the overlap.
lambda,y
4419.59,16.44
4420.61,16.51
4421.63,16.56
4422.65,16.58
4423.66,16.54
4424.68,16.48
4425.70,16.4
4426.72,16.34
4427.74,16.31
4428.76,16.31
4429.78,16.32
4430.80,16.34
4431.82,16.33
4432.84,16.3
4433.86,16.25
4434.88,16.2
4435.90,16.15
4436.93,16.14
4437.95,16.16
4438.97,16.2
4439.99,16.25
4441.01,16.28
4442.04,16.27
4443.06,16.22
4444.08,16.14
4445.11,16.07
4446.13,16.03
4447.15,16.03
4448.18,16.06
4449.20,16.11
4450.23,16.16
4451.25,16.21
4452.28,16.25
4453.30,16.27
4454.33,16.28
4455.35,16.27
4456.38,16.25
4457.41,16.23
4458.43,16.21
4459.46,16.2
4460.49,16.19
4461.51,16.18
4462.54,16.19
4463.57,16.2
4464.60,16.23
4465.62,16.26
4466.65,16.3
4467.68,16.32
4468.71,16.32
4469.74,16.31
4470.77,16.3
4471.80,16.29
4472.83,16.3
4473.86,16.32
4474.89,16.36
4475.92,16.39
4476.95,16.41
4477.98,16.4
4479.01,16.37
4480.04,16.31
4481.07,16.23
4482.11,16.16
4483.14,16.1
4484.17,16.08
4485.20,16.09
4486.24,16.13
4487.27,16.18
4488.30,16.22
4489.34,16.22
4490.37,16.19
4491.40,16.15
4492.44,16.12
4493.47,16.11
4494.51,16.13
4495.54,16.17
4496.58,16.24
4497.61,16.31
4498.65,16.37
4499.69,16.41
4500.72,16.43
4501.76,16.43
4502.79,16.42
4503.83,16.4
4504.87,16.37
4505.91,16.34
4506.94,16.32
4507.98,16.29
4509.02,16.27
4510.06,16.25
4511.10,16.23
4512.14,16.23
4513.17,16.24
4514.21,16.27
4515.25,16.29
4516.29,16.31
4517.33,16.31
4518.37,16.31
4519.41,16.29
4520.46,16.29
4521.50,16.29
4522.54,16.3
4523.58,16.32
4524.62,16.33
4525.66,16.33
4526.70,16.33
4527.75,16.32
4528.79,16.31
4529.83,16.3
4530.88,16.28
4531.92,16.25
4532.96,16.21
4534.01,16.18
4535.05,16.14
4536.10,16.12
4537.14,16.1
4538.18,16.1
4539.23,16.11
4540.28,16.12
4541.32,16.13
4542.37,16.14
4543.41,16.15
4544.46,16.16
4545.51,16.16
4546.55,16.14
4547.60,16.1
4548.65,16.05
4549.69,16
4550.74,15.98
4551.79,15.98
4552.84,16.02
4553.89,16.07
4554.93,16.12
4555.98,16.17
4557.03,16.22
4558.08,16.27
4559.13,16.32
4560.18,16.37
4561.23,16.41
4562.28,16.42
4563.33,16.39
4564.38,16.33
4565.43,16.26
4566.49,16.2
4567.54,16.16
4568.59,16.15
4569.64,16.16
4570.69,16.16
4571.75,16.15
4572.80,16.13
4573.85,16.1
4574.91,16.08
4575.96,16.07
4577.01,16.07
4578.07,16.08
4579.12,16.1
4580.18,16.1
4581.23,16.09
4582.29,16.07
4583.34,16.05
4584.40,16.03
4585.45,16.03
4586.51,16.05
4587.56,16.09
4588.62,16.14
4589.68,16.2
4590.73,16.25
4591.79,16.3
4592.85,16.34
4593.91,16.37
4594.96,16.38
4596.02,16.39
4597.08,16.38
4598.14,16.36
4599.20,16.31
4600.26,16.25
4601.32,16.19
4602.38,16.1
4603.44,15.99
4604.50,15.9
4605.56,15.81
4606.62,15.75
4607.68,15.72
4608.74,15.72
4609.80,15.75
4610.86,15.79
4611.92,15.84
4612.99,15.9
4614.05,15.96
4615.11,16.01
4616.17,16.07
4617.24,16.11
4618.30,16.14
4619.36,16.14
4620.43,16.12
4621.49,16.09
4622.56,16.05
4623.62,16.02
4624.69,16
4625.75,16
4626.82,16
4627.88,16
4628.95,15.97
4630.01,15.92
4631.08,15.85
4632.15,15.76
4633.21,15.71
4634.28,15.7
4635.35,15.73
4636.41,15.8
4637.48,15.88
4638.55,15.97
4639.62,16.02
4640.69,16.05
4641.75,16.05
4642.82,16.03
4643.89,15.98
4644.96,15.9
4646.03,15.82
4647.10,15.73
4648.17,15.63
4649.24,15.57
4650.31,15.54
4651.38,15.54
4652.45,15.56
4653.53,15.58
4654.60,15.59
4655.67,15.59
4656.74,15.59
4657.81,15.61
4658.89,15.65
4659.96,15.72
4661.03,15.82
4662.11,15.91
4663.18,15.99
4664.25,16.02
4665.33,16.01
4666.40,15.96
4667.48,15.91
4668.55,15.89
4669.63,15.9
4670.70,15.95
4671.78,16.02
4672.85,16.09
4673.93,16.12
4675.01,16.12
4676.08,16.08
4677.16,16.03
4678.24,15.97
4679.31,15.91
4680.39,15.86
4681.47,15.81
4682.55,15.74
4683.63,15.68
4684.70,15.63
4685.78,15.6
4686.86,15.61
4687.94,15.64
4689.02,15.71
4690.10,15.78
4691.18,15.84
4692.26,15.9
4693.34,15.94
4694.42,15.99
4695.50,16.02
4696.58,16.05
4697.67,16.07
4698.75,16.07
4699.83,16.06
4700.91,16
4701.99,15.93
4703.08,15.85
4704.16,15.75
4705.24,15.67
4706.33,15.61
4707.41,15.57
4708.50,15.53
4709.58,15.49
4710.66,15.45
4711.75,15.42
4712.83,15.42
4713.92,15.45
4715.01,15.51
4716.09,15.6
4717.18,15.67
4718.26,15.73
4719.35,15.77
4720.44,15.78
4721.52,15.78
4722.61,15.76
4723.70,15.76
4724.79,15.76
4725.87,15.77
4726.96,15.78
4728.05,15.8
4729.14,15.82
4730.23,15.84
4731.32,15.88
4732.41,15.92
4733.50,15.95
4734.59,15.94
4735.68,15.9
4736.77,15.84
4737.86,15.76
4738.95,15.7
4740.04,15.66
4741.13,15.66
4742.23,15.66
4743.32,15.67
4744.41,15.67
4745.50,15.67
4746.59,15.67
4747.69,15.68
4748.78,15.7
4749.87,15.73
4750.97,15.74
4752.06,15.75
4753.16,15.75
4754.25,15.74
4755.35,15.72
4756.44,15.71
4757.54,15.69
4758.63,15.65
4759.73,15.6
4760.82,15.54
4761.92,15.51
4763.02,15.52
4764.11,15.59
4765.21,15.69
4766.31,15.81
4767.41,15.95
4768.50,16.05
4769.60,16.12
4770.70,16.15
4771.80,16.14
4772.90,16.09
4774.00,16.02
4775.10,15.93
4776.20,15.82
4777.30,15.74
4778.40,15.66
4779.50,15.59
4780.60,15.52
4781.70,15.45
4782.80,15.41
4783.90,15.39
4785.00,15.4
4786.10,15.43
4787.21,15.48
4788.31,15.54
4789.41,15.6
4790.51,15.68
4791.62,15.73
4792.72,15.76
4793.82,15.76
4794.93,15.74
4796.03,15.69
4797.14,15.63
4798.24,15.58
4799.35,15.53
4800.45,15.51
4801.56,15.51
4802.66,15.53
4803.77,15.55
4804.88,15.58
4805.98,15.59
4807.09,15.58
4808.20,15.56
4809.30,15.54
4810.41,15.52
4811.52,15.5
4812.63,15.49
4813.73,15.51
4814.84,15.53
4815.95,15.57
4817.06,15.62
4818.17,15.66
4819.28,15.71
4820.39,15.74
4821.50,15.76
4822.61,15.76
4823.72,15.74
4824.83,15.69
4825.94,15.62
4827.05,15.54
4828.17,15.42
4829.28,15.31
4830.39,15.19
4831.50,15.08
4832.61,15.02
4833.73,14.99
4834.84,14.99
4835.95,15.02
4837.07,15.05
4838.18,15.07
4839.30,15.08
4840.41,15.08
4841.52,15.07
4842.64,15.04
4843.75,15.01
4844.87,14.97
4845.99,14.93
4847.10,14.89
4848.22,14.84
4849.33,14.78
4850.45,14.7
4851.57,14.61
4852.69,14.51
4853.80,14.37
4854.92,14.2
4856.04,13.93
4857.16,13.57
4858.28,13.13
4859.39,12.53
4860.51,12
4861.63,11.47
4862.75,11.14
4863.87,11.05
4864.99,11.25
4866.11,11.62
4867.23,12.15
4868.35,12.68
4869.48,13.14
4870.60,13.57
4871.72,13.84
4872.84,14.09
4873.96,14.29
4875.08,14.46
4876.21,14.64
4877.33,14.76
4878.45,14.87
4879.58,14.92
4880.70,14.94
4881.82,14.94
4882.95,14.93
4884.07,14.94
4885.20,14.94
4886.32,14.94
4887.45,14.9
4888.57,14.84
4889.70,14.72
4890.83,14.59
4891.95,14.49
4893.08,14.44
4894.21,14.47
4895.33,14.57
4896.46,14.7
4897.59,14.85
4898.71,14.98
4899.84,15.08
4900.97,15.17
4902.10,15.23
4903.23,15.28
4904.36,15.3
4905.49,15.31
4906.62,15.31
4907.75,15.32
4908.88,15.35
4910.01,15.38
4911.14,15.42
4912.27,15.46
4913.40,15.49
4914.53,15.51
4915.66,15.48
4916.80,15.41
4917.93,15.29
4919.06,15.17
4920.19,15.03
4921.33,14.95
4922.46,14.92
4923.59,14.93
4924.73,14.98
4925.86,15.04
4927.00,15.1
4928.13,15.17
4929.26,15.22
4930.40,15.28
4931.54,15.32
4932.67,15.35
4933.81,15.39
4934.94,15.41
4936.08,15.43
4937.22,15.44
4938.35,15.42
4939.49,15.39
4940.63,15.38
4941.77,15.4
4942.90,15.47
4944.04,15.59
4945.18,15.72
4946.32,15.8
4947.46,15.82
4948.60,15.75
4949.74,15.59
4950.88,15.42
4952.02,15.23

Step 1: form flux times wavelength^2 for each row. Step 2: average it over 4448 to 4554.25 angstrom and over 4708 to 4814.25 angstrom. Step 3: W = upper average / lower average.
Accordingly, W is 1.1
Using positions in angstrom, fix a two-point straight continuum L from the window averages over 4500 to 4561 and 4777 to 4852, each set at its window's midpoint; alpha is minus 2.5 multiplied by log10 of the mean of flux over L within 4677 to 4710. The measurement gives 0.00 mag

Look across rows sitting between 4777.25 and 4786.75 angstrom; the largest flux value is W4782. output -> 15.74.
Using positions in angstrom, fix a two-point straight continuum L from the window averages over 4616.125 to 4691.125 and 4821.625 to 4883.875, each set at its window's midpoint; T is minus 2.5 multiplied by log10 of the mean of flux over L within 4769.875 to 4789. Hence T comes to -0.059 mag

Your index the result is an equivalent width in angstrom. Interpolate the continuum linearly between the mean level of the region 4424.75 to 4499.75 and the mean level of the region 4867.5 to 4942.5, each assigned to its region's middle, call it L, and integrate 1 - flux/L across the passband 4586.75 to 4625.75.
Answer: -0.7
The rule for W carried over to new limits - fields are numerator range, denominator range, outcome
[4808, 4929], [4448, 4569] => 1.06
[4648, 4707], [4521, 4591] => 1.03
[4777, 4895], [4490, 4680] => 1.02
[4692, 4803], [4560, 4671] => 1.04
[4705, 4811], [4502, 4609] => 1.06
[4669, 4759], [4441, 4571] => 1.06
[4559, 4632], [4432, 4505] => 1.05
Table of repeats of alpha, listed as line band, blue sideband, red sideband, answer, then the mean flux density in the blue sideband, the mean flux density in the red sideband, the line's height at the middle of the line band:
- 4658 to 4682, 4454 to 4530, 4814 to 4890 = -0.038 mag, 16.3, 14.5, 15.4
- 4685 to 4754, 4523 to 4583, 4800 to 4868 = -0.032 mag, 16.2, 14.7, 15.3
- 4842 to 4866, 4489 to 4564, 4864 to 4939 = 0.101 mag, 16.2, 14.8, 15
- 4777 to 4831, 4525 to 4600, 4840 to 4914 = -0.058 mag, 16.2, 14.3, 14.8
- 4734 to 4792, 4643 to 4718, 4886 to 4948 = -0.009 mag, 15.8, 15.2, 15.6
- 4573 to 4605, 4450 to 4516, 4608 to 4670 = -0.011 mag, 16.3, 15.9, 16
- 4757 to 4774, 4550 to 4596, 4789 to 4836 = -0.011 mag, 16.2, 15.5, 15.7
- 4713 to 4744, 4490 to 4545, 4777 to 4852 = -0.007 mag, 16.3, 15.4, 15.6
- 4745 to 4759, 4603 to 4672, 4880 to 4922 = -0.014 mag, 15.9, 15.1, 15.5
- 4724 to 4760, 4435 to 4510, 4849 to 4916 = -0.056 mag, 16.2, 14.3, 15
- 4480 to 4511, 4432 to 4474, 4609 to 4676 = -0.007 mag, 16.2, 15.9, 16.1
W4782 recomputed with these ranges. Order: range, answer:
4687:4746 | 16.07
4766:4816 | 16.15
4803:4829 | 15.76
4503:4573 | 16.42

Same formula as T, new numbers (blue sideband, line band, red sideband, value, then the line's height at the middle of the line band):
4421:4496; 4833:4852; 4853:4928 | -0.03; 14.6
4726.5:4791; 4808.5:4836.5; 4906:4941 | 0.01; 15.6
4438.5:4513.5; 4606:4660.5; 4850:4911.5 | -0.03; 15.4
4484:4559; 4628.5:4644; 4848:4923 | -0.02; 15.6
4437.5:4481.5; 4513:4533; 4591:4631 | -0.01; 16.2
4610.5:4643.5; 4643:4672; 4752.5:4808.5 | 0.01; 15.9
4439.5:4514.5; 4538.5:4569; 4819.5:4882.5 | -0.02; 15.9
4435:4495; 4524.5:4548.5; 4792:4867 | -0.02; 15.9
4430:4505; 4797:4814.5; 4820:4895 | -0.07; 14.6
